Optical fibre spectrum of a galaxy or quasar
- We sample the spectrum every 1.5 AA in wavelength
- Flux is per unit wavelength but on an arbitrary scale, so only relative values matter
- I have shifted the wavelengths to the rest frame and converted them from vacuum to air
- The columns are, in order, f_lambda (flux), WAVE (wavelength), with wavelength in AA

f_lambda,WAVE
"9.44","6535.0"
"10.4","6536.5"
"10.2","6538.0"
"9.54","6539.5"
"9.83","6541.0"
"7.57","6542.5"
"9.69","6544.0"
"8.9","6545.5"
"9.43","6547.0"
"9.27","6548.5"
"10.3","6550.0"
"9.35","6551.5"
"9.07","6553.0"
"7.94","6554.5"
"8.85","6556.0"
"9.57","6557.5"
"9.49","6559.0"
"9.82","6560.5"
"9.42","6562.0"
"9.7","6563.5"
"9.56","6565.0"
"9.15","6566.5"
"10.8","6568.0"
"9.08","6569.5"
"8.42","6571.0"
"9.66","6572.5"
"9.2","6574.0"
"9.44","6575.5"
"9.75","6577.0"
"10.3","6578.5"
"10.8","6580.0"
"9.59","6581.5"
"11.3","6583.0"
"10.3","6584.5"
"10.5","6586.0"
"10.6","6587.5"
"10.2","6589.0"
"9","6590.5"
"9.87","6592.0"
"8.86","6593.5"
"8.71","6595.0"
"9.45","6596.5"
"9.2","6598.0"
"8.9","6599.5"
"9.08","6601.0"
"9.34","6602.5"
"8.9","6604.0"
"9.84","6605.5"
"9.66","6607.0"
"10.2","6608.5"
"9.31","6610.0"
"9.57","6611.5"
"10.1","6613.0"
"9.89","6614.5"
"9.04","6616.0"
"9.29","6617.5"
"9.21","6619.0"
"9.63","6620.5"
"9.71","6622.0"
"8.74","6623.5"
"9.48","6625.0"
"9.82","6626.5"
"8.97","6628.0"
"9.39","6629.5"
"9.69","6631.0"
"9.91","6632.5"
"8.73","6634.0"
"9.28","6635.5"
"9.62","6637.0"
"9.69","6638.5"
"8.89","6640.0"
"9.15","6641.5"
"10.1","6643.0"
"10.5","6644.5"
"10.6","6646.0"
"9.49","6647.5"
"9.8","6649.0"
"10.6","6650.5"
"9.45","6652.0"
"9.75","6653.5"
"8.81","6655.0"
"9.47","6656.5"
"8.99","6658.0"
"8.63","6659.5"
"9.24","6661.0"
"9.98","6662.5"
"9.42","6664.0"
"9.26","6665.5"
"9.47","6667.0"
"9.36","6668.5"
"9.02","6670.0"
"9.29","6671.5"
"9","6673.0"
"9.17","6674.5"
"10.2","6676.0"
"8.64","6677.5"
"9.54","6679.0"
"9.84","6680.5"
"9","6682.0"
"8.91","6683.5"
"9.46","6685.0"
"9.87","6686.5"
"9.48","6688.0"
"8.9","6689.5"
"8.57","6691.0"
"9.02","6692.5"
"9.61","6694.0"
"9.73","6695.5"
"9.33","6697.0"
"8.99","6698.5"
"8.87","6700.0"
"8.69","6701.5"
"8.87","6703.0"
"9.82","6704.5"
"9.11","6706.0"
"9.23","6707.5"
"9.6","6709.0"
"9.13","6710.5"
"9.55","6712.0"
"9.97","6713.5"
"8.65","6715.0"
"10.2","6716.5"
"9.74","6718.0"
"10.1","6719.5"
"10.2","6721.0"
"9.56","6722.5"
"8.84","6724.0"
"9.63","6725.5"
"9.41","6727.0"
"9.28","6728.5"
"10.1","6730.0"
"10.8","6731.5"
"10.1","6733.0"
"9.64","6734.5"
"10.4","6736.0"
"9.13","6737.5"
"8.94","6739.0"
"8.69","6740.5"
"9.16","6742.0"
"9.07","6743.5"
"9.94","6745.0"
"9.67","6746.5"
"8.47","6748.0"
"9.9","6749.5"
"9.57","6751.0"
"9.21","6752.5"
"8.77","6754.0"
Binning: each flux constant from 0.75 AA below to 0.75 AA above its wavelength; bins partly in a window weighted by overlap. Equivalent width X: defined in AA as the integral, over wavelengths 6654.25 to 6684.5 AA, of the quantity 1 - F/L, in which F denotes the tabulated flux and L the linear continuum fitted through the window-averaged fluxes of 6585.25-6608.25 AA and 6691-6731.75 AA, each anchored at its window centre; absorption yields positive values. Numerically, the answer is 0.6 AA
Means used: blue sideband 9.49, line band 9.26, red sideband 9.45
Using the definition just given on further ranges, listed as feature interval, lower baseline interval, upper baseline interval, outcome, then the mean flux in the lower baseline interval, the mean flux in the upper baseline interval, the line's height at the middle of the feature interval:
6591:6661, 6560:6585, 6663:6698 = 0.62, 9.78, 9.31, 9.55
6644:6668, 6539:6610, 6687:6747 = -0.26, 9.52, 9.44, 9.48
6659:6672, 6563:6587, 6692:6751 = 0.41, 9.86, 9.47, 9.62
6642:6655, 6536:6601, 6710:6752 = -0.53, 9.55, 9.57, 9.56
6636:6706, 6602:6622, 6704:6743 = 1.24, 9.55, 9.57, 9.56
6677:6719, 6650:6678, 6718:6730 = 0.87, 9.35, 9.62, 9.5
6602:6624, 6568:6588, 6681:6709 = 0.49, 9.94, 9.21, 9.72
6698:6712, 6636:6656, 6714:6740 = 0.75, 9.72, 9.68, 9.69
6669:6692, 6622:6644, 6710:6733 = 0.74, 9.41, 9.7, 9.57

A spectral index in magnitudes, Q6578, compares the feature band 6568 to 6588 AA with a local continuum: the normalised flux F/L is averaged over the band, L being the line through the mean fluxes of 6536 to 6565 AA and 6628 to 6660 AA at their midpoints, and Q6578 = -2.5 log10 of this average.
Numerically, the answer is -0.058 mag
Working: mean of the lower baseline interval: 9.38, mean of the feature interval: 9.94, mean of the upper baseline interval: 9.54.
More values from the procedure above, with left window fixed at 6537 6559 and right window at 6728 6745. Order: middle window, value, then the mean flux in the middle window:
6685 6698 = 0.02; 9.32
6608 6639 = -0.01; 9.48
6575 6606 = -0.04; 9.71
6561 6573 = -0.02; 9.48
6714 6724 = -0.01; 9.68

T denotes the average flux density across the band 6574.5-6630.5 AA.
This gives 9.62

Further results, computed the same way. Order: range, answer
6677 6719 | 9.31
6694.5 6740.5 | 9.51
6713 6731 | 9.65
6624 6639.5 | 9.44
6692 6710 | 9.24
